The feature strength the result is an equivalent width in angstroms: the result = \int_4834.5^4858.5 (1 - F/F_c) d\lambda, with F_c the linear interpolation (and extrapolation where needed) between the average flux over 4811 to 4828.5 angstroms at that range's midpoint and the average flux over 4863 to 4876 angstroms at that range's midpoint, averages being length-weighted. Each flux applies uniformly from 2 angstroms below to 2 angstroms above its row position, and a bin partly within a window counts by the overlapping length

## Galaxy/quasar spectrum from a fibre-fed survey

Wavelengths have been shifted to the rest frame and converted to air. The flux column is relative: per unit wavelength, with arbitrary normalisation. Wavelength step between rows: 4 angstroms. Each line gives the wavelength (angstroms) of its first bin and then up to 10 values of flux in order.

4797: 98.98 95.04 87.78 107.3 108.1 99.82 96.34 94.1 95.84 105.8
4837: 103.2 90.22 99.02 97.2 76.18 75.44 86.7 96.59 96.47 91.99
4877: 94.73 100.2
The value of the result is 1.5 angstroms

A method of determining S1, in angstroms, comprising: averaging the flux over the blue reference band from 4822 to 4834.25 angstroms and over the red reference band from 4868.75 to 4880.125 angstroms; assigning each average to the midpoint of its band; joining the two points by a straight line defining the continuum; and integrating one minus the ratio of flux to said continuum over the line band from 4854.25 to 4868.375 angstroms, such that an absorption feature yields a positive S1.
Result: 1.3 angstroms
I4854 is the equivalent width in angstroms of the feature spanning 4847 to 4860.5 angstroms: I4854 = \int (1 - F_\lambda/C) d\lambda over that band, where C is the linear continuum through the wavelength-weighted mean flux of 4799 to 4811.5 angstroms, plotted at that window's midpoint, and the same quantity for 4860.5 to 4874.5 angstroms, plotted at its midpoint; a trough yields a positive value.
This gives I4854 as 1.6 angstroms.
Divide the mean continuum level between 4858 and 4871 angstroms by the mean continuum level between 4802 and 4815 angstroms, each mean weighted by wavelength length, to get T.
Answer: 0.91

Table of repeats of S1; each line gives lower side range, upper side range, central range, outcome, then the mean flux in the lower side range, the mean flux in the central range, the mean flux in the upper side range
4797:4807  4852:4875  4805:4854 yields -3.9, 92.9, 97.8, 87.7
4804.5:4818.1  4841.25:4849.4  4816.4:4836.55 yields 0.2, 102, 98.7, 96.6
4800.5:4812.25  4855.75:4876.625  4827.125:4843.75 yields -0.8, 98.1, 98.8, 90.4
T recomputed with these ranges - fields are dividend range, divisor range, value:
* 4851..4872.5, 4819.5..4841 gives 0.88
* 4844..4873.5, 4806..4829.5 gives 0.90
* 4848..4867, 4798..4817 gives 0.86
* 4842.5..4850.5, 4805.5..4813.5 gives 0.94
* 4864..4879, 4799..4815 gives 0.95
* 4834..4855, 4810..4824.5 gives 0.93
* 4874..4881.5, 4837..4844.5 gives 1.01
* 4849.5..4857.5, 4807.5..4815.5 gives 0.75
